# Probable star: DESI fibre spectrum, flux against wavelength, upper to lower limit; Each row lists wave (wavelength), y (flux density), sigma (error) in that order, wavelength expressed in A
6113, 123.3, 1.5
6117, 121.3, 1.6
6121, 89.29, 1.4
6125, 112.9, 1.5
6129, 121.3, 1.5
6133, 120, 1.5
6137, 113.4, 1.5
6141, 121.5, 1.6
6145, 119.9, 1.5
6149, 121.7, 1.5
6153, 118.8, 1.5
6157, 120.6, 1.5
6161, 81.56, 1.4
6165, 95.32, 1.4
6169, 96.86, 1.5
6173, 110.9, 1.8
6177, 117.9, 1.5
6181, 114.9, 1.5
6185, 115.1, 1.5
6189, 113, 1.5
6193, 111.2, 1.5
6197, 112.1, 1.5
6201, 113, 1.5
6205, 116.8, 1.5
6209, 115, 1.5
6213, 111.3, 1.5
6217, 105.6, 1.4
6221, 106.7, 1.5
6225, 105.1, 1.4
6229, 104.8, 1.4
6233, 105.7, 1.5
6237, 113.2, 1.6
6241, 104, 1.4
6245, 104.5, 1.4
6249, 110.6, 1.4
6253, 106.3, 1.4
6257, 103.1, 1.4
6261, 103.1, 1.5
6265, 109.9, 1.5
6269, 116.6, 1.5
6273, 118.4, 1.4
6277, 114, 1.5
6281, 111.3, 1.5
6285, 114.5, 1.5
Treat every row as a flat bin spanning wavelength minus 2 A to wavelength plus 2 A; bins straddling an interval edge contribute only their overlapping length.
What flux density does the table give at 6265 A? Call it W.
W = 109.9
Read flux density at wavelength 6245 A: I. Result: 104.5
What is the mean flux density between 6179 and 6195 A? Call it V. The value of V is 114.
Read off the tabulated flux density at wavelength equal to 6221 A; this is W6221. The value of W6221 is 106.7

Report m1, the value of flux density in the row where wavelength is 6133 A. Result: 120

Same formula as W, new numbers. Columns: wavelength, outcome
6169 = 96.86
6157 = 120.6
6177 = 117.9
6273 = 118.4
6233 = 105.7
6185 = 115.1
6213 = 111.3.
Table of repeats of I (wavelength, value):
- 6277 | 114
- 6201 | 113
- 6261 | 103.1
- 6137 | 113.4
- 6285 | 114.5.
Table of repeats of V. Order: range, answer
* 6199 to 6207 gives 115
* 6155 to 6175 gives 101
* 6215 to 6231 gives 106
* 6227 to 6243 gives 107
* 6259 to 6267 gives 106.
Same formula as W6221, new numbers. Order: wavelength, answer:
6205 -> 116.8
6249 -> 110.6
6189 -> 113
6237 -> 113.2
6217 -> 105.6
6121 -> 89.29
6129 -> 121.3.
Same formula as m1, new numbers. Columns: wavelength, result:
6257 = 103.1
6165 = 95.32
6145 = 119.9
